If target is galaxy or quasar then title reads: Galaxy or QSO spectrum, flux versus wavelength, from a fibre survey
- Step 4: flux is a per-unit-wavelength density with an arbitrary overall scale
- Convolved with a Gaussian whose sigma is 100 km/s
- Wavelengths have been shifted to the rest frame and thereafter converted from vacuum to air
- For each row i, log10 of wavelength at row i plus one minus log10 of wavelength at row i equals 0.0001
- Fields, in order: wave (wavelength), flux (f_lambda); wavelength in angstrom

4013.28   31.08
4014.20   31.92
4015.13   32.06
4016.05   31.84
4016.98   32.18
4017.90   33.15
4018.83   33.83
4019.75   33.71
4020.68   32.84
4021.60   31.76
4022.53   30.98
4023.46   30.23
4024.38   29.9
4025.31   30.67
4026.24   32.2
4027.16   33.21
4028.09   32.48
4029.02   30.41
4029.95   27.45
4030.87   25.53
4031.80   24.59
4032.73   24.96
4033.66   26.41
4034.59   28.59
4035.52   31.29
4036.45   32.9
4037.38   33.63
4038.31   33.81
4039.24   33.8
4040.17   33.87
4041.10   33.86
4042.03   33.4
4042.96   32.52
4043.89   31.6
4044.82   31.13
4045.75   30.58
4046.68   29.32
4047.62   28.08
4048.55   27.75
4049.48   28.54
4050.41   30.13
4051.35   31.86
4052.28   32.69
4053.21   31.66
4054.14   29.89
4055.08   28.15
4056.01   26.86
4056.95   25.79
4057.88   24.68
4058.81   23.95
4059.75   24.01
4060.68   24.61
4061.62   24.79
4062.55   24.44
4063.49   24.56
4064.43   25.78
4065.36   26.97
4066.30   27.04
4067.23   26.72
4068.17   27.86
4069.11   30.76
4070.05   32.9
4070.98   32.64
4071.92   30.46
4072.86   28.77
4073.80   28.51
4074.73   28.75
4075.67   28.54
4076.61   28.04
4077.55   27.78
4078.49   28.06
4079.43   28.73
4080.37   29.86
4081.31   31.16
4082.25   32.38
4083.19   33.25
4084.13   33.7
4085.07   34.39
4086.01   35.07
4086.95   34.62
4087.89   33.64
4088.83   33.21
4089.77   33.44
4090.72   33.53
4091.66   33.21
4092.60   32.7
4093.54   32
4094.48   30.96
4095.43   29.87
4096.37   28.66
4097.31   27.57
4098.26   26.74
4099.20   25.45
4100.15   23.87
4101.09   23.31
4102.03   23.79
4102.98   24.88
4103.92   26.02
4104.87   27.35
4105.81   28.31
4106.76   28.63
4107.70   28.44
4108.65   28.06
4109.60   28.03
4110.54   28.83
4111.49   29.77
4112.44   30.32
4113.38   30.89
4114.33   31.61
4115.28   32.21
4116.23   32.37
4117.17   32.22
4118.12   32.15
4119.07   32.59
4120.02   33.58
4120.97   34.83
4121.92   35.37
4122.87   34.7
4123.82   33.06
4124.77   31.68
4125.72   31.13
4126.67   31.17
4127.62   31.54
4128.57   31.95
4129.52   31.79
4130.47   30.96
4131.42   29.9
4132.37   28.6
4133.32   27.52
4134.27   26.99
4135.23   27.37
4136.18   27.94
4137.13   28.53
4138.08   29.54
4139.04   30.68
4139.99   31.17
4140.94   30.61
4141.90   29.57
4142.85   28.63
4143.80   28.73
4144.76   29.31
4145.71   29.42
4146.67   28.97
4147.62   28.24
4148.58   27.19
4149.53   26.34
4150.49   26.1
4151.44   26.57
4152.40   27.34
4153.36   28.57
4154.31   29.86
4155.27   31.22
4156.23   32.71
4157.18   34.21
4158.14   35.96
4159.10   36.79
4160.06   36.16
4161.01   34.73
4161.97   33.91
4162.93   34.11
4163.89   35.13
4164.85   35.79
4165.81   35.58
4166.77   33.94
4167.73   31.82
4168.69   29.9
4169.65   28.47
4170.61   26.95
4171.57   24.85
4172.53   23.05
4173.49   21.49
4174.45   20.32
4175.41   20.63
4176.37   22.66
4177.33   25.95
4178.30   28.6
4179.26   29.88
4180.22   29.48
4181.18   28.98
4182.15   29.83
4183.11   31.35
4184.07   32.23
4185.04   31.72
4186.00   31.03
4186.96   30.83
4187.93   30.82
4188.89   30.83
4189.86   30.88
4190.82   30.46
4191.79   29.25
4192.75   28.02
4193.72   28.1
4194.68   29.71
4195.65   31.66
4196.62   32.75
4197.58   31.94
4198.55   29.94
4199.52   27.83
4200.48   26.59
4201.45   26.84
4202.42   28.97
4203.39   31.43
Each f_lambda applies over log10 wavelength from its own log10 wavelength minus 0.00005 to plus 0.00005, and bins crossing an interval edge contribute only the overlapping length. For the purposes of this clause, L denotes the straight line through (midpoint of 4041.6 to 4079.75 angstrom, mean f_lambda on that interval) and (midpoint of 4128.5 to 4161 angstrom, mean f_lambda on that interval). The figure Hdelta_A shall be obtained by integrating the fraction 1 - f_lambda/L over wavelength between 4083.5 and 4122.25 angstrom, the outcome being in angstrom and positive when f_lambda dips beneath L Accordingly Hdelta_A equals -1.6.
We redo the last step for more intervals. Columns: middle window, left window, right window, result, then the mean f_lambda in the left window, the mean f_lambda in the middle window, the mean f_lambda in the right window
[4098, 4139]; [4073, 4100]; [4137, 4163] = 1.3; 30.7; 29.7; 30.5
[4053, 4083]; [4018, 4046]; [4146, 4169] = 3.2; 31.1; 28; 31.7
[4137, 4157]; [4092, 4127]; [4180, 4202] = 0.6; 29.8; 29.1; 30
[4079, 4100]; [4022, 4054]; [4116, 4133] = 0.1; 30.6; 31.4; 32.2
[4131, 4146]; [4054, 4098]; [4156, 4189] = 0.5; 29.4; 29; 30.3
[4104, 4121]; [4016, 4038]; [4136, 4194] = -0.2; 30.6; 30.3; 29.7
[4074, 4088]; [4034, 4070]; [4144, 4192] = -0.8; 29.2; 31.1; 29.8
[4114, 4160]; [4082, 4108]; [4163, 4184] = -2.3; 30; 30.7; 28.5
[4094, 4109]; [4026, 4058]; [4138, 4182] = 1.4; 30.2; 27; 29.6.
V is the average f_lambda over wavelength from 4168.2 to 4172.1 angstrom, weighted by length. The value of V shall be 27.5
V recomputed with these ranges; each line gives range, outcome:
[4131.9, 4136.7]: 27.7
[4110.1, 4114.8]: 30.3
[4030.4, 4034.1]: 25.4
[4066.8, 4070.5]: 29.5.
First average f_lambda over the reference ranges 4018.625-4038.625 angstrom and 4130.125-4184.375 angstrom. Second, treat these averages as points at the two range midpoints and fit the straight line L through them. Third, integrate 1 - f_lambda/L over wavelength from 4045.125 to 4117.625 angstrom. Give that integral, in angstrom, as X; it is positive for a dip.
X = 2.1 angstrom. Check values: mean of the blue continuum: 30.4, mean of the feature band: 29.2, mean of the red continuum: 29.5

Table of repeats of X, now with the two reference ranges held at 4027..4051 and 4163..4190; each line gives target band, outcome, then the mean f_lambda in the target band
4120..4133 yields -1.1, 32.1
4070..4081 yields 0.3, 29.3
